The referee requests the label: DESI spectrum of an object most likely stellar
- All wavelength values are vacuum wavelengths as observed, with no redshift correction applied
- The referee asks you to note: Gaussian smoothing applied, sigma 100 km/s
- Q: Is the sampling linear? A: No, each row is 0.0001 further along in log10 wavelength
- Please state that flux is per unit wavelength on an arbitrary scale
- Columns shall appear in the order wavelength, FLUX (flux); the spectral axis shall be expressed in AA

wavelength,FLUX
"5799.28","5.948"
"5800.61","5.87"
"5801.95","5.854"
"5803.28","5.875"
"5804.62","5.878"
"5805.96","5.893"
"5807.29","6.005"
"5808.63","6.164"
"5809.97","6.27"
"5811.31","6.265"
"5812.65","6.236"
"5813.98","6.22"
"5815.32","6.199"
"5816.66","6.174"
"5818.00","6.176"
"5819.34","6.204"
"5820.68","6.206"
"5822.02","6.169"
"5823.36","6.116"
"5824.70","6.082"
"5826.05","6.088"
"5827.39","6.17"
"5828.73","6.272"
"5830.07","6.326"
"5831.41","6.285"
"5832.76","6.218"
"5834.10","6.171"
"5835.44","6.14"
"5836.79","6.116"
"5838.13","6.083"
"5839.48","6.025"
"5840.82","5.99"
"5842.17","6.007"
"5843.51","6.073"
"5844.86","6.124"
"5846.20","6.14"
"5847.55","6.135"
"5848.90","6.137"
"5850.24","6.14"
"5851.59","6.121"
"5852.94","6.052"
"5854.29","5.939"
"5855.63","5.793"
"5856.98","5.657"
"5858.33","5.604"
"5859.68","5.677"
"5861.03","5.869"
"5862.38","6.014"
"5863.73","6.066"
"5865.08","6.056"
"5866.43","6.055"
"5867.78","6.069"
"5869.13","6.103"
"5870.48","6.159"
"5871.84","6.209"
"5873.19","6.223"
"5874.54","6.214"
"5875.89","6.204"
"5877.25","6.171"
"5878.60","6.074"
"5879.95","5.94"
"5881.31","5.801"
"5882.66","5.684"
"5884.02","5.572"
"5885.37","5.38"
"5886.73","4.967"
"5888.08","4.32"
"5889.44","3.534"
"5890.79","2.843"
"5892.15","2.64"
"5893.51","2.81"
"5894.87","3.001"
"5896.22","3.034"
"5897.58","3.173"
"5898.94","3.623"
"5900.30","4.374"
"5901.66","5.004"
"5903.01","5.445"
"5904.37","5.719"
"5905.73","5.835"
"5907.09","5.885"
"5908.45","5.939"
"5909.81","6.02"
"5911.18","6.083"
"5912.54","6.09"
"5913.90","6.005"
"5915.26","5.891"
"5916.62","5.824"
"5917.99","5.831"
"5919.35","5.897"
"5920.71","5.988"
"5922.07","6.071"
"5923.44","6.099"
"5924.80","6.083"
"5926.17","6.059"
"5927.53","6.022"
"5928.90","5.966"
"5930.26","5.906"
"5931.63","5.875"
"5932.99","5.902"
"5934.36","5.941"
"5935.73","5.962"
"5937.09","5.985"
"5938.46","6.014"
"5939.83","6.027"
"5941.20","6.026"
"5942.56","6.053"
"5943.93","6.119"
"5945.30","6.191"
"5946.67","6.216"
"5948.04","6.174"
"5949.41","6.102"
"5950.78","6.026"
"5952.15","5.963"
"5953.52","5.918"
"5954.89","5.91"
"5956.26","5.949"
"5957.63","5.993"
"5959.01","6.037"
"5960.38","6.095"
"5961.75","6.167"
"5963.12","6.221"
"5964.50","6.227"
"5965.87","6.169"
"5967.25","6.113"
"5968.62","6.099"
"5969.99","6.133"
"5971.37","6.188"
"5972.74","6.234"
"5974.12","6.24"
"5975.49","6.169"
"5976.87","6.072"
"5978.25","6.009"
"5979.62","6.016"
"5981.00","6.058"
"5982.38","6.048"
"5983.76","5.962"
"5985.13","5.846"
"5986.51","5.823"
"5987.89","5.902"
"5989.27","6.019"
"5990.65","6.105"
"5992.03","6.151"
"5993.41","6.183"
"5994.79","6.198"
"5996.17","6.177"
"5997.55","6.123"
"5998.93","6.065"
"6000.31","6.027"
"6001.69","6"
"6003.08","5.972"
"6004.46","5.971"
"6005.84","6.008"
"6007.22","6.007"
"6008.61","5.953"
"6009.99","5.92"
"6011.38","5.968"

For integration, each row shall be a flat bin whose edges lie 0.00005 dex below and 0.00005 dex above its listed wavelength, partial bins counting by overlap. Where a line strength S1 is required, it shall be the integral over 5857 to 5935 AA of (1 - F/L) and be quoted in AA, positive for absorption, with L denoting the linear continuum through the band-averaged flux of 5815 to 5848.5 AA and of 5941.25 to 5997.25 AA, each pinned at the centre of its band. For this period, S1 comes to 8.4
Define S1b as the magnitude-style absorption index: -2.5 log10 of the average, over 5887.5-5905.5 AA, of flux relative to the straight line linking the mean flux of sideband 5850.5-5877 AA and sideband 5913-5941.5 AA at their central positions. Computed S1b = 0.48 mag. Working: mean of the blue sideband 6.01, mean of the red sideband 5.97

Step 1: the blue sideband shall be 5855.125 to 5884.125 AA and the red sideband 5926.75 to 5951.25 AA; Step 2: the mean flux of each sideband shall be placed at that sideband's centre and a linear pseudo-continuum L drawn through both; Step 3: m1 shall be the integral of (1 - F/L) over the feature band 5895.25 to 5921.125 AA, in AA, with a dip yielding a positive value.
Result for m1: 3.0 AA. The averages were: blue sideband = 5.97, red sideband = 6.03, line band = 5.32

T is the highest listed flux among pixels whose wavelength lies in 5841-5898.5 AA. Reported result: 6.223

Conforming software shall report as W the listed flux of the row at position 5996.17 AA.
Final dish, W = 6.177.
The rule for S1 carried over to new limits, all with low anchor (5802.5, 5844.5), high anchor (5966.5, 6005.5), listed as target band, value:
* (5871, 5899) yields 6.2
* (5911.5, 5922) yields 0.3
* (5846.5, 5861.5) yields 0.5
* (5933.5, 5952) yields 0.1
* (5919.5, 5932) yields 0.2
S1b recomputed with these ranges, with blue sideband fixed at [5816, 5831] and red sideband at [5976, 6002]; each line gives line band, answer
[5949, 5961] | 0.01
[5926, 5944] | 0.02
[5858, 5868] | 0.04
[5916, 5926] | 0.02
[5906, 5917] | 0.03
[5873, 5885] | 0.03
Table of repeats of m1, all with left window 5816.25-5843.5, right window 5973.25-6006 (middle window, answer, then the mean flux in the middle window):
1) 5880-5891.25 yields 2.30 AA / 4.87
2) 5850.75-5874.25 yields 0.55 AA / 5.98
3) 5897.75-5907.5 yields 1.76 AA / 5.01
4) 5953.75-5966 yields -0.02 AA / 6.08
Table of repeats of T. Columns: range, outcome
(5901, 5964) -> 6.221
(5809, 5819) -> 6.27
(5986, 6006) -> 6.198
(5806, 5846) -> 6.326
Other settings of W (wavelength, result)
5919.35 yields 5.897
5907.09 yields 5.885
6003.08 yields 5.972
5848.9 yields 6.137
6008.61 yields 5.953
